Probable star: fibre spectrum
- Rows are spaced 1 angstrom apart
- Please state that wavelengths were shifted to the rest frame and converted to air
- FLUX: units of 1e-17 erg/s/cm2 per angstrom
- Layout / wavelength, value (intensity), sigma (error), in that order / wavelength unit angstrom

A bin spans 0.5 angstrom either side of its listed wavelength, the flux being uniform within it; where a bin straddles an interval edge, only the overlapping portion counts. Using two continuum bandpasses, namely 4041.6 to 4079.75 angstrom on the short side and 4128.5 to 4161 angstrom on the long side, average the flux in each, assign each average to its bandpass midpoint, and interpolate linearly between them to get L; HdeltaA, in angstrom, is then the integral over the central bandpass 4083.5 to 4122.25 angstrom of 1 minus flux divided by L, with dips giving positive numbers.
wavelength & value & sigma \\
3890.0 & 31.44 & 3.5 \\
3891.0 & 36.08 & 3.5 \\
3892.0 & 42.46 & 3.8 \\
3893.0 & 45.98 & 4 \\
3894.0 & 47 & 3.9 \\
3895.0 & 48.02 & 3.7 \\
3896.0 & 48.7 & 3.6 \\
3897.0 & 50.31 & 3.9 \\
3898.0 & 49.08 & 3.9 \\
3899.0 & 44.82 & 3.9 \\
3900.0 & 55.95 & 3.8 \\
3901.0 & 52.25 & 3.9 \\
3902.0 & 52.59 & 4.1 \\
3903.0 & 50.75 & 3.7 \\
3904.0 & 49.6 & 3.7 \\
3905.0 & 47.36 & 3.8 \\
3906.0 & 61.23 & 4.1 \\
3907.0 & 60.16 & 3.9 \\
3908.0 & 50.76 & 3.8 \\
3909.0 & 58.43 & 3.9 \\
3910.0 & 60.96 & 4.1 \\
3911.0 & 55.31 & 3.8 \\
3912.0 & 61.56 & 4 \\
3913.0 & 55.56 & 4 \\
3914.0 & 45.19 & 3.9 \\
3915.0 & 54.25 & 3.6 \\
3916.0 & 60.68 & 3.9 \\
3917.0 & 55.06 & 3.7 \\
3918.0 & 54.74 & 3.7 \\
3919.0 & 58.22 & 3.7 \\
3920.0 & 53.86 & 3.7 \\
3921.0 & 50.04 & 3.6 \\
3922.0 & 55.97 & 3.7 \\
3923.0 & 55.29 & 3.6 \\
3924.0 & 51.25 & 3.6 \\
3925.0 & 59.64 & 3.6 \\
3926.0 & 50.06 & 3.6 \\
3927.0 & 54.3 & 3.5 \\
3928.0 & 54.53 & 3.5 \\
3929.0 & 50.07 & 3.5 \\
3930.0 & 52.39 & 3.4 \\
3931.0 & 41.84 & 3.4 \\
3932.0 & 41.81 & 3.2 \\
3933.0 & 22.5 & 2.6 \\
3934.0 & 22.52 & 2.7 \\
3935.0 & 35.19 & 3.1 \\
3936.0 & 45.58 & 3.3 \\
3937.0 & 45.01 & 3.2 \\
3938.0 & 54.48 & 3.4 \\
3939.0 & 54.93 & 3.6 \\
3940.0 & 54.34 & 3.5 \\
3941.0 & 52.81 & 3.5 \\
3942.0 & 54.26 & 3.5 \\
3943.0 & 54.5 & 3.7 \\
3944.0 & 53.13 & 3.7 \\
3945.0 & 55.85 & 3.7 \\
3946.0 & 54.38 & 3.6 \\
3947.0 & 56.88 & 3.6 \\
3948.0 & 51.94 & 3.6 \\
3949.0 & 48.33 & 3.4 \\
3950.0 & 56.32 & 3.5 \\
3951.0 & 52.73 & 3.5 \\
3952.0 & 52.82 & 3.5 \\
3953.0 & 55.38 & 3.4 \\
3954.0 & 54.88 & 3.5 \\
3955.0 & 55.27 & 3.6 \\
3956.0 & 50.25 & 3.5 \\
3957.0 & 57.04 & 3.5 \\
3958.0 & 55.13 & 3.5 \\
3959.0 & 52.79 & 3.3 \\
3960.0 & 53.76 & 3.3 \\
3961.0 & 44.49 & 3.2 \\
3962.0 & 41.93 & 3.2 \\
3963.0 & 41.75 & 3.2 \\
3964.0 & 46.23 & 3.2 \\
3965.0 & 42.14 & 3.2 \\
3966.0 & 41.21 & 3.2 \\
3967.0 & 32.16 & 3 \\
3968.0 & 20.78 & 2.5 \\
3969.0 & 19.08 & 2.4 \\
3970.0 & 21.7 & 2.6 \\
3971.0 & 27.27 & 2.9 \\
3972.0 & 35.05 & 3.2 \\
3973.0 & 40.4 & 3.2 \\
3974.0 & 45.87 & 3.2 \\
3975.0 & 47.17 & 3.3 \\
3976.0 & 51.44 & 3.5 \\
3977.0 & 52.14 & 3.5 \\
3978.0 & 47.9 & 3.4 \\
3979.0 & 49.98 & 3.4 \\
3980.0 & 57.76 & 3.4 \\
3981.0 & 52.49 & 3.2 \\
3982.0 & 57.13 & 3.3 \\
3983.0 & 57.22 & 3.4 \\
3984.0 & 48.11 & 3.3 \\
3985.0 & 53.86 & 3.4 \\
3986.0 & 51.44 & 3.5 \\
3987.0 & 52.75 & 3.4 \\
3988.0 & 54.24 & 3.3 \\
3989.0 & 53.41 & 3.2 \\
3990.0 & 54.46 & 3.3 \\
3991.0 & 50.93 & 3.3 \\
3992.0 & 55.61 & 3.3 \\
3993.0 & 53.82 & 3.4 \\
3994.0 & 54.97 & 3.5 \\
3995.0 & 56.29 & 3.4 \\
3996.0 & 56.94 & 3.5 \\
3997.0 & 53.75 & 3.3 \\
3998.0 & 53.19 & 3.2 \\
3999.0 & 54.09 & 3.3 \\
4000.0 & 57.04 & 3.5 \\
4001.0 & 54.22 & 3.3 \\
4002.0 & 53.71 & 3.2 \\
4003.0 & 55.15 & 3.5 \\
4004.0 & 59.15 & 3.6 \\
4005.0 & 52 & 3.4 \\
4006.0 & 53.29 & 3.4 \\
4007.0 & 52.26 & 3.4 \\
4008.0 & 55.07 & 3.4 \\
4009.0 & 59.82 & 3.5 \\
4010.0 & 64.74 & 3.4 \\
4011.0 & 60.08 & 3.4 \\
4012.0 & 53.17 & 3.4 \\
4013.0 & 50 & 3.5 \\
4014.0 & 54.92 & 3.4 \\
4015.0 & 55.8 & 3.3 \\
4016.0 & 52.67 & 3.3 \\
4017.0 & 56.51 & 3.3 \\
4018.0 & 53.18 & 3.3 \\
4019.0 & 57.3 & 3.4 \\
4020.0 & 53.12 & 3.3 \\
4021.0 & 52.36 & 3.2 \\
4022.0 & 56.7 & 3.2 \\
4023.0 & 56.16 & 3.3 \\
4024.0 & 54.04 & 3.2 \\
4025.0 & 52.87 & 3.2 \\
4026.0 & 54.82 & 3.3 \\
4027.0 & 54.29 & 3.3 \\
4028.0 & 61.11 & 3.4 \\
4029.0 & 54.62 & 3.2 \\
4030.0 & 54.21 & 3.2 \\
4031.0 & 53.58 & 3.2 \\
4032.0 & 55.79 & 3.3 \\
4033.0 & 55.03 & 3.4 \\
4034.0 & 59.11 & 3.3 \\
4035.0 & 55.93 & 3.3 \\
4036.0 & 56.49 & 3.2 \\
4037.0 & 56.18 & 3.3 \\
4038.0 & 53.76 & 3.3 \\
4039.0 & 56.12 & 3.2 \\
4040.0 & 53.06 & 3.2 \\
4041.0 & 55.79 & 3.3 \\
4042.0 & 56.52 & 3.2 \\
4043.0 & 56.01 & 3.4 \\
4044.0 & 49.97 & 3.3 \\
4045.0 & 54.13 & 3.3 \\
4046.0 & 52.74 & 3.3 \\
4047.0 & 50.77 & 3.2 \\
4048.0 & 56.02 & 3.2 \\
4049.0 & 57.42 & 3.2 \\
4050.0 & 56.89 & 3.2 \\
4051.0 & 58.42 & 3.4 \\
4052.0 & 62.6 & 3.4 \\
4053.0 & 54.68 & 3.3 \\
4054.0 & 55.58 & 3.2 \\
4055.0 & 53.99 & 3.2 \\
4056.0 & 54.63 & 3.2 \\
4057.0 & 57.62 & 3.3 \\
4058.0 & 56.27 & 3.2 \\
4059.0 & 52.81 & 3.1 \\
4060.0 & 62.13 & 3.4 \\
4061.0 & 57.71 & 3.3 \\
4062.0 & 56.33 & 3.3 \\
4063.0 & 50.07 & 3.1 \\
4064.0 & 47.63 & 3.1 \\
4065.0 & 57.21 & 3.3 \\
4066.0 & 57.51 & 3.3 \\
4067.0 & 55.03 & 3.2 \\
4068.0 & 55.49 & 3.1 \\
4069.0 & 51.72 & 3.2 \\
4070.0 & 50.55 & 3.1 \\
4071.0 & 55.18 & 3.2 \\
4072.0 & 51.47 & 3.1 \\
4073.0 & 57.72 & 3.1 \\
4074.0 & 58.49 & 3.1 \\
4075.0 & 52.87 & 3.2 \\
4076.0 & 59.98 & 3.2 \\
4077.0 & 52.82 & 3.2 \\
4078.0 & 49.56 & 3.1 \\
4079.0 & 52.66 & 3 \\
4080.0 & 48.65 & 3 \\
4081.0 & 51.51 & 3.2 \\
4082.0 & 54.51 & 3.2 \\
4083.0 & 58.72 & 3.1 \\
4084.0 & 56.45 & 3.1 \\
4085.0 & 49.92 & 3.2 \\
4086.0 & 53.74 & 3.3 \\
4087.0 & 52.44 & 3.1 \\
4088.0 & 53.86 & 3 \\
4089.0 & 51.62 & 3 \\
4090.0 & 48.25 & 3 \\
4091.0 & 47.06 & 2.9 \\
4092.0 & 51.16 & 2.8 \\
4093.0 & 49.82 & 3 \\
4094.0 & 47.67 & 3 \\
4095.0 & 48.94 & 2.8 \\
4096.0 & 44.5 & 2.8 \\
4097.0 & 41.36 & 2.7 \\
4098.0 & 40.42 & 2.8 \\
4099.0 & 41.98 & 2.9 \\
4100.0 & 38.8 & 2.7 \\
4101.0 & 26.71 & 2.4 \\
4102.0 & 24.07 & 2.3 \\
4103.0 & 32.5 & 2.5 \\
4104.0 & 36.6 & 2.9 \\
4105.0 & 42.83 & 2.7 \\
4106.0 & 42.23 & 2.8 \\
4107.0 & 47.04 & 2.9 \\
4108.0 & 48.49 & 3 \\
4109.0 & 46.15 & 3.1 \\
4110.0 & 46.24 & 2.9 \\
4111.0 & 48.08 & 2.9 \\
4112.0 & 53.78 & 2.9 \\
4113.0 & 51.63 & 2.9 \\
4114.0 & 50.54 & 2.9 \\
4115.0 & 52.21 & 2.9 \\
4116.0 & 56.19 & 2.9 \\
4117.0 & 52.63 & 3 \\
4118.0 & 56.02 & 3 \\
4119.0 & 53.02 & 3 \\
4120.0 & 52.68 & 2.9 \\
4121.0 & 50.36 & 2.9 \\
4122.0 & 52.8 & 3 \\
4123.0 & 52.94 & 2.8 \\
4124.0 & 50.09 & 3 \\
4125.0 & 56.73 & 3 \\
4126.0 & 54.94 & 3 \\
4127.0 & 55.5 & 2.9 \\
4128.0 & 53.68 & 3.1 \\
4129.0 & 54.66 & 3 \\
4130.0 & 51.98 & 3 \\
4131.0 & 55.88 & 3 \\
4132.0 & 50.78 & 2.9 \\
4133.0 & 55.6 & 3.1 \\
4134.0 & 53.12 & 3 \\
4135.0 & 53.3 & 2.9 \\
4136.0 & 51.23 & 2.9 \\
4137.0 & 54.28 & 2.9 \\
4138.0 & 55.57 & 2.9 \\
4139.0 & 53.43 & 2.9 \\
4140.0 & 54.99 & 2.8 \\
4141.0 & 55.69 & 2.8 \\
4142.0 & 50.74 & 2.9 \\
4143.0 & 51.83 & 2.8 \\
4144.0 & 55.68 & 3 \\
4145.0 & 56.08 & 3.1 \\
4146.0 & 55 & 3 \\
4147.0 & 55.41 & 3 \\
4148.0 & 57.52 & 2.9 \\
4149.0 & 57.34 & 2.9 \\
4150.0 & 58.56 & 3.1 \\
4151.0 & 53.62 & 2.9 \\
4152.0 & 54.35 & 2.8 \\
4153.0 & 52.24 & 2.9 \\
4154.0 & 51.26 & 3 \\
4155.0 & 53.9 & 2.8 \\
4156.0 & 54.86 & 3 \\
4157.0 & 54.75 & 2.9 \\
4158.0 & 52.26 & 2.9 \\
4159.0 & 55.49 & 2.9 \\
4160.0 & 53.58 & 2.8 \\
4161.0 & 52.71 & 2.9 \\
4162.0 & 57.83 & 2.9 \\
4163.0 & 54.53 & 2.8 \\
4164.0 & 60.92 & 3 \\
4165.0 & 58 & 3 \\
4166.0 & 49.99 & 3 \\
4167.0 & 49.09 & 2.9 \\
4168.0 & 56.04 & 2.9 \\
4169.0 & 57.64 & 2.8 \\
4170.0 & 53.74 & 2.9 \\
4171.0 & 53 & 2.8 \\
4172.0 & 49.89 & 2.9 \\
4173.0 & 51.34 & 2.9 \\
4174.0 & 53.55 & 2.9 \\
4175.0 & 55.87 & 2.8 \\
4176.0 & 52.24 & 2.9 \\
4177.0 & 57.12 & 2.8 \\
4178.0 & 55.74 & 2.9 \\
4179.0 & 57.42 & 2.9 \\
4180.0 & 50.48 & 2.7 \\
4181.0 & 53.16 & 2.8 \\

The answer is 5.3 angstrom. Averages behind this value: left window 54.9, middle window 47.2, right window 54.2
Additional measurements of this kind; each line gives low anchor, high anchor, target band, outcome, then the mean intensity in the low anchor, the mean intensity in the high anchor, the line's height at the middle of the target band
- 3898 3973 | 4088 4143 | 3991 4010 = -2.3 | 49.2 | 49.1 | 49.2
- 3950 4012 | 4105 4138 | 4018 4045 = -2.3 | 50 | 51.9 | 50.7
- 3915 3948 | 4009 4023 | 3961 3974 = 4.4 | 50.6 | 55.6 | 52.7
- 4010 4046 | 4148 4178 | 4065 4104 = 3.9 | 55.1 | 54.4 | 54.8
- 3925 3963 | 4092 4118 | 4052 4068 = -3.2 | 49.9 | 44.8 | 46.2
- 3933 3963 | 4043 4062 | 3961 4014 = 3.2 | 50.3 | 55.8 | 52.4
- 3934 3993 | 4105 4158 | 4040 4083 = -3.2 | 48.4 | 52.9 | 51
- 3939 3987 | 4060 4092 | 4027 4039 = -1.0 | 48.2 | 53.5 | 51.5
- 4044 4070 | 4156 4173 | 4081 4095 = 0.8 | 55.2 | 54.3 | 54.9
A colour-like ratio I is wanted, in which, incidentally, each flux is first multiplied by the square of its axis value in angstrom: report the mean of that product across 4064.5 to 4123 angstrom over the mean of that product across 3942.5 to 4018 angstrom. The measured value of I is 1.0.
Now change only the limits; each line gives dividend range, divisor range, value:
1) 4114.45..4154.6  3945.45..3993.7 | 1.22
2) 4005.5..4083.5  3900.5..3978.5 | 1.18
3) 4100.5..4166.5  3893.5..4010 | 1.12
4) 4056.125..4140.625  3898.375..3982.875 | 1.12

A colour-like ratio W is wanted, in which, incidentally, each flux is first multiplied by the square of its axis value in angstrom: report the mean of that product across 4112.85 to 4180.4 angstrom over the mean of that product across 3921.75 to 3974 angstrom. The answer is 1.3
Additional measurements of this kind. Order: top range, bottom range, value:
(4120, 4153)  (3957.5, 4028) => 1.15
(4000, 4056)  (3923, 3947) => 1.19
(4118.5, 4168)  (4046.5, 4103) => 1.08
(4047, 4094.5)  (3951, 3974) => 1.33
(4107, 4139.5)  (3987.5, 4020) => 1.01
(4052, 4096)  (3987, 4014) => 1.01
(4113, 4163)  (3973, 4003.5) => 1.10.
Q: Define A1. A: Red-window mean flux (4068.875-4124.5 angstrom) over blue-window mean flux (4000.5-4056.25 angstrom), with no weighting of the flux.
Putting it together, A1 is 0.89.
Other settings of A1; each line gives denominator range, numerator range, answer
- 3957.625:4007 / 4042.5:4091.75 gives 1.12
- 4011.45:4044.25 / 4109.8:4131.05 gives 0.96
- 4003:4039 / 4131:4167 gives 0.98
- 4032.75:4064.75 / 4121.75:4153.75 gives 0.98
